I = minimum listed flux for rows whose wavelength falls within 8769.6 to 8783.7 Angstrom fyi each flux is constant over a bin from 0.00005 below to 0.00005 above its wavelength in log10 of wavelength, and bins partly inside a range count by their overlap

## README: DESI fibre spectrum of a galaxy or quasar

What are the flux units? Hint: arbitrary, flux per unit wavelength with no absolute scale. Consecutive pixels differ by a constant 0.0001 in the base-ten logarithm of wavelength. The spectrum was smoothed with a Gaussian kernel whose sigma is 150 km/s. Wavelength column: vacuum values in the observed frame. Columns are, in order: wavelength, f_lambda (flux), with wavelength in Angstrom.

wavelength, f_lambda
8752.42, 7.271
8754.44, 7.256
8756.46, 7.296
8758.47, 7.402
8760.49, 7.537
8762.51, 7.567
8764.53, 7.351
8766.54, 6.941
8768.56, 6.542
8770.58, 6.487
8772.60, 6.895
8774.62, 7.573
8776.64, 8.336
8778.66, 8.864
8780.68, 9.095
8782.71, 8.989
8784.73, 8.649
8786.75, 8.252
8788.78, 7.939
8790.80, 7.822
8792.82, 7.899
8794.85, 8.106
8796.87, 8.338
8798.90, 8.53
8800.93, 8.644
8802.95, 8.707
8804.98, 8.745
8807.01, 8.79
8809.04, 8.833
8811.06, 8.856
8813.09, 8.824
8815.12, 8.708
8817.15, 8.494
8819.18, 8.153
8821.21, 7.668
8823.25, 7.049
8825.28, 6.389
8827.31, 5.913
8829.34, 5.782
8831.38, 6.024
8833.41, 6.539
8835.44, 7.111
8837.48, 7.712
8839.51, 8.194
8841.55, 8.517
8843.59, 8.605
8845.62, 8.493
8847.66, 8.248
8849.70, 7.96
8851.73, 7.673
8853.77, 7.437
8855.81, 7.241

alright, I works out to 6.487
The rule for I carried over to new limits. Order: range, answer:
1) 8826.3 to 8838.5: 5.782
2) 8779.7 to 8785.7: 8.649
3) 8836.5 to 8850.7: 7.712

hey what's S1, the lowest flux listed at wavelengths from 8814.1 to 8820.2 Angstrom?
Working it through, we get 8.153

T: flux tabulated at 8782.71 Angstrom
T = 8.989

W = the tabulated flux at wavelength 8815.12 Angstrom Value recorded 8.708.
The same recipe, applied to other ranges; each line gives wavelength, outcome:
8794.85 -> 8.106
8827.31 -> 5.913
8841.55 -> 8.517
